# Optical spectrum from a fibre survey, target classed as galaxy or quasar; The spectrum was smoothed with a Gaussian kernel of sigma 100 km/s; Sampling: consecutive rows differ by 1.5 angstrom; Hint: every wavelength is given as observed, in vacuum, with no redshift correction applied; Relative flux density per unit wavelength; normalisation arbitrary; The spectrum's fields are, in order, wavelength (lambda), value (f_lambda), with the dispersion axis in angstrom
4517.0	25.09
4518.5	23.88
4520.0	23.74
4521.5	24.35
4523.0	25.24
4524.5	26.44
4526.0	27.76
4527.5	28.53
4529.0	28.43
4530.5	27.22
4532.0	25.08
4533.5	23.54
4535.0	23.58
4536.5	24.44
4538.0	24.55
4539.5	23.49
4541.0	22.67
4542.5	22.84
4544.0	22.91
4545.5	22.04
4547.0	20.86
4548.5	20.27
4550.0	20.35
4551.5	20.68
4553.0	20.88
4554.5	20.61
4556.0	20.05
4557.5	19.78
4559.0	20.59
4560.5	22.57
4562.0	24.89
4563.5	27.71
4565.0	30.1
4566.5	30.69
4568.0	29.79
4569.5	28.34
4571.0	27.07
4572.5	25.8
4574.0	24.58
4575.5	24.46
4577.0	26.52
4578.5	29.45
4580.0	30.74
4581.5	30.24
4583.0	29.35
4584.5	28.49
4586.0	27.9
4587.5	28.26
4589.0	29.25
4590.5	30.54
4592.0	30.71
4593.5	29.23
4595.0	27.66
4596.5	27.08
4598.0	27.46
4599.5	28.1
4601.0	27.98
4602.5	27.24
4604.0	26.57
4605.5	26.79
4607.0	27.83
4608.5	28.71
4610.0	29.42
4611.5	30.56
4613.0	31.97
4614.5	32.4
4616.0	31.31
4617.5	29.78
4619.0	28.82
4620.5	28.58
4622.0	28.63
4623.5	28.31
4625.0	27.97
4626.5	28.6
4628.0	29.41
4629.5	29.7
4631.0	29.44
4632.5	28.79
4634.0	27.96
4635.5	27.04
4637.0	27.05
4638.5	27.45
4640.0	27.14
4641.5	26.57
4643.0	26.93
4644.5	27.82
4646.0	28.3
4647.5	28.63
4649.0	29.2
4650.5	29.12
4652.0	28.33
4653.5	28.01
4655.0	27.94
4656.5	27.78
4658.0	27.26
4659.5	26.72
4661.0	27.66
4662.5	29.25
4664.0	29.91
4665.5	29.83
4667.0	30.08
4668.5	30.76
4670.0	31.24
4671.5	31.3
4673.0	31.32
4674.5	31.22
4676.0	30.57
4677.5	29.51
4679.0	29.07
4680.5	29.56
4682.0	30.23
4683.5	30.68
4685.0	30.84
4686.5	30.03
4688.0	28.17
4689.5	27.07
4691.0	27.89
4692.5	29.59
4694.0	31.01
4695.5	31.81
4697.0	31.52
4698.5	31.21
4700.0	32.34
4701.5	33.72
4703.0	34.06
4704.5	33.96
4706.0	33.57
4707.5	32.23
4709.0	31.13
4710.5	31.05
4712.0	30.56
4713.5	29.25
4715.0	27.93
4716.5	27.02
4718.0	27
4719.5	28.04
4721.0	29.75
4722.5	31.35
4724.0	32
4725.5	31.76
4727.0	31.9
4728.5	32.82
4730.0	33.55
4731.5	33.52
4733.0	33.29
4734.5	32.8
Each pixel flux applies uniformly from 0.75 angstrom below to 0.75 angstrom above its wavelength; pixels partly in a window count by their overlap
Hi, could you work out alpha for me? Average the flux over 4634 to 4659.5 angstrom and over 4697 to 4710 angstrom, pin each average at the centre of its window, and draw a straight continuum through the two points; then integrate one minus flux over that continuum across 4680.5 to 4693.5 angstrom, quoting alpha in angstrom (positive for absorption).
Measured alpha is 0.8 angstrom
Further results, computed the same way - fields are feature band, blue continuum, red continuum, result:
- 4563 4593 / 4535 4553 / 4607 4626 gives -3.3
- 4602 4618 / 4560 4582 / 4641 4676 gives -0.7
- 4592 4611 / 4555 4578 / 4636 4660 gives -1.1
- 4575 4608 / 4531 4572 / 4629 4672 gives -3.4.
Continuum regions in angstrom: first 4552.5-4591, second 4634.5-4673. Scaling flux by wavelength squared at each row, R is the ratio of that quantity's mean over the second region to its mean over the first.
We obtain 1.11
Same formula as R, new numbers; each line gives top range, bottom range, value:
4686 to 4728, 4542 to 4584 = 1.31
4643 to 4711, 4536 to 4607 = 1.22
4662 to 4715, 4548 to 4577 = 1.34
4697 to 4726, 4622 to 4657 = 1.13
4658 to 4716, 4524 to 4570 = 1.33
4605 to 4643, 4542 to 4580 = 1.22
